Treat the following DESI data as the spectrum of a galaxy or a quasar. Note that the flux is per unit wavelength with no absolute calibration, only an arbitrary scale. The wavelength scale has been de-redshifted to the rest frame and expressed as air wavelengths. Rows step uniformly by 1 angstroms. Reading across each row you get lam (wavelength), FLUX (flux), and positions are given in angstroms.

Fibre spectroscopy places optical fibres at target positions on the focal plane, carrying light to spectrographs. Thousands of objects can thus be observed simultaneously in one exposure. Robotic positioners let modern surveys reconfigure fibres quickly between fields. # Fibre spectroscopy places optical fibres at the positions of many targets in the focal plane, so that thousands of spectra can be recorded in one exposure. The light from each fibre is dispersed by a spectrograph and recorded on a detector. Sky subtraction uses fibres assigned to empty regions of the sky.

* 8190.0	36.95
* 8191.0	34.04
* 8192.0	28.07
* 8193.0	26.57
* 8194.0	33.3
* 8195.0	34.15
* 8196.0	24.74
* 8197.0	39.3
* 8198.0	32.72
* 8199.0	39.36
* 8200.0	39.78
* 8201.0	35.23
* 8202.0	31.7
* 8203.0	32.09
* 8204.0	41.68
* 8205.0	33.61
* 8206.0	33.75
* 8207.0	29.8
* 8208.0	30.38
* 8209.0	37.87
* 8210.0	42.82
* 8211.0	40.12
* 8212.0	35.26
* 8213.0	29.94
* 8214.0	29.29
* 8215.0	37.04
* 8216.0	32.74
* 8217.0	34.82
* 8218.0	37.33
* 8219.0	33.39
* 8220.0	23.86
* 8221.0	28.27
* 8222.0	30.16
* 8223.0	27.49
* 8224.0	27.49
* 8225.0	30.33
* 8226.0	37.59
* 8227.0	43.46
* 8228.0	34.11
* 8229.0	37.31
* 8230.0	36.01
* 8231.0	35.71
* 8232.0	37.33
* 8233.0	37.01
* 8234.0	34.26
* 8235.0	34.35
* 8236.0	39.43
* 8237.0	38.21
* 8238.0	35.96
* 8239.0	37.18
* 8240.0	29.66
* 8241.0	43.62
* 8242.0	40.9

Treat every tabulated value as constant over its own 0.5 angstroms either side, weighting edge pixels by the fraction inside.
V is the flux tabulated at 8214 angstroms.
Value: 29.29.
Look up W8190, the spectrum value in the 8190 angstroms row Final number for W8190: 36.95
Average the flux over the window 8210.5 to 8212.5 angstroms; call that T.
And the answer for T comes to 37.7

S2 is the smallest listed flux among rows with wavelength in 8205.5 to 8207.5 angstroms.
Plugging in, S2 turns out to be 29.8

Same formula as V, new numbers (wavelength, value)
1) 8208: 30.38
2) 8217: 34.82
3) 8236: 39.43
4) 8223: 27.49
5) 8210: 42.82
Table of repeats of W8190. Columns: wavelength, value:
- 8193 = 26.57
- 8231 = 35.71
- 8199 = 39.36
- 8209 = 37.87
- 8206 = 33.75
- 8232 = 37.33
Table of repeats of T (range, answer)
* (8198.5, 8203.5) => 35.6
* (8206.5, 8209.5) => 32.7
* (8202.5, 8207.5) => 34.2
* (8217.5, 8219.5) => 35.4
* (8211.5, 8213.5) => 32.6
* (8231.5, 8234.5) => 36.2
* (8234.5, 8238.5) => 37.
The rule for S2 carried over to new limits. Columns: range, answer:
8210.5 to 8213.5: 29.94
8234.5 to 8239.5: 34.35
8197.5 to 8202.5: 31.7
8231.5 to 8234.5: 34.26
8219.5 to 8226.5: 23.86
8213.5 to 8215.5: 29.29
